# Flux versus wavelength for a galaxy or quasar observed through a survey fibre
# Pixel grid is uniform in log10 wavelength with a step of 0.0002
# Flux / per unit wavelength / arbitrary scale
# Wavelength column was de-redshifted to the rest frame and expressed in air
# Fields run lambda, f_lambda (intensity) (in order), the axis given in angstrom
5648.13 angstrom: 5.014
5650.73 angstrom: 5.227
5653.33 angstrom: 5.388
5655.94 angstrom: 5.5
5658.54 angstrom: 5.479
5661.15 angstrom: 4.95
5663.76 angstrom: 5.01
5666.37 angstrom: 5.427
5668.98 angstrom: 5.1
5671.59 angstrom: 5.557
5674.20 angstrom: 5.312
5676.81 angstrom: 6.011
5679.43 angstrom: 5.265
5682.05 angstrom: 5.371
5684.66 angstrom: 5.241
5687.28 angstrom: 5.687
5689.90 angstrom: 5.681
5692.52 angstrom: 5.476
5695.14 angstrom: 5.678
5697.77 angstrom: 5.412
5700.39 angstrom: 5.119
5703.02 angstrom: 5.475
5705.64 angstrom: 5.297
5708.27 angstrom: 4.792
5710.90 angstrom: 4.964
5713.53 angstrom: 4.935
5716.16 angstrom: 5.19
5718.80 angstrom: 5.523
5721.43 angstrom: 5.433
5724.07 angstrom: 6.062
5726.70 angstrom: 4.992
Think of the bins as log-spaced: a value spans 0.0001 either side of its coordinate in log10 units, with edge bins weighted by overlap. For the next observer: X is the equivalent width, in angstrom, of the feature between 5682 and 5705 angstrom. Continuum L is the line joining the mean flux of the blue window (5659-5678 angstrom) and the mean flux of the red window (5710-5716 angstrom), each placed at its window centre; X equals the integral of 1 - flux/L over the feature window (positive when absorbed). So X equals -1.4 angstrom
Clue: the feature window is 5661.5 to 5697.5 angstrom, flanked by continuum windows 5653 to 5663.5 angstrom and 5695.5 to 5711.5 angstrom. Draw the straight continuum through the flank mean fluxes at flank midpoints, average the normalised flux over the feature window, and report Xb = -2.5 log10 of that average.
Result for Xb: -0.04 mag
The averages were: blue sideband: 5.29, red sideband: 5.22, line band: 5.43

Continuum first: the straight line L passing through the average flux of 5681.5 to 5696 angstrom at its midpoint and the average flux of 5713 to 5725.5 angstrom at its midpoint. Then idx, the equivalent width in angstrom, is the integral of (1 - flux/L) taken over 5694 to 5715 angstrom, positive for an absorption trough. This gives 1.1 angstrom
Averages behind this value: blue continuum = 5.53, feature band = 5.2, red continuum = 5.46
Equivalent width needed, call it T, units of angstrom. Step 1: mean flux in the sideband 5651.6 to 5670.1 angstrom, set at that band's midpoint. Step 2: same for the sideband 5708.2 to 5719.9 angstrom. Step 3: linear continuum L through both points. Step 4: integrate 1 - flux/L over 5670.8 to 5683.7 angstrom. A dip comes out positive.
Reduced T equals -0.7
